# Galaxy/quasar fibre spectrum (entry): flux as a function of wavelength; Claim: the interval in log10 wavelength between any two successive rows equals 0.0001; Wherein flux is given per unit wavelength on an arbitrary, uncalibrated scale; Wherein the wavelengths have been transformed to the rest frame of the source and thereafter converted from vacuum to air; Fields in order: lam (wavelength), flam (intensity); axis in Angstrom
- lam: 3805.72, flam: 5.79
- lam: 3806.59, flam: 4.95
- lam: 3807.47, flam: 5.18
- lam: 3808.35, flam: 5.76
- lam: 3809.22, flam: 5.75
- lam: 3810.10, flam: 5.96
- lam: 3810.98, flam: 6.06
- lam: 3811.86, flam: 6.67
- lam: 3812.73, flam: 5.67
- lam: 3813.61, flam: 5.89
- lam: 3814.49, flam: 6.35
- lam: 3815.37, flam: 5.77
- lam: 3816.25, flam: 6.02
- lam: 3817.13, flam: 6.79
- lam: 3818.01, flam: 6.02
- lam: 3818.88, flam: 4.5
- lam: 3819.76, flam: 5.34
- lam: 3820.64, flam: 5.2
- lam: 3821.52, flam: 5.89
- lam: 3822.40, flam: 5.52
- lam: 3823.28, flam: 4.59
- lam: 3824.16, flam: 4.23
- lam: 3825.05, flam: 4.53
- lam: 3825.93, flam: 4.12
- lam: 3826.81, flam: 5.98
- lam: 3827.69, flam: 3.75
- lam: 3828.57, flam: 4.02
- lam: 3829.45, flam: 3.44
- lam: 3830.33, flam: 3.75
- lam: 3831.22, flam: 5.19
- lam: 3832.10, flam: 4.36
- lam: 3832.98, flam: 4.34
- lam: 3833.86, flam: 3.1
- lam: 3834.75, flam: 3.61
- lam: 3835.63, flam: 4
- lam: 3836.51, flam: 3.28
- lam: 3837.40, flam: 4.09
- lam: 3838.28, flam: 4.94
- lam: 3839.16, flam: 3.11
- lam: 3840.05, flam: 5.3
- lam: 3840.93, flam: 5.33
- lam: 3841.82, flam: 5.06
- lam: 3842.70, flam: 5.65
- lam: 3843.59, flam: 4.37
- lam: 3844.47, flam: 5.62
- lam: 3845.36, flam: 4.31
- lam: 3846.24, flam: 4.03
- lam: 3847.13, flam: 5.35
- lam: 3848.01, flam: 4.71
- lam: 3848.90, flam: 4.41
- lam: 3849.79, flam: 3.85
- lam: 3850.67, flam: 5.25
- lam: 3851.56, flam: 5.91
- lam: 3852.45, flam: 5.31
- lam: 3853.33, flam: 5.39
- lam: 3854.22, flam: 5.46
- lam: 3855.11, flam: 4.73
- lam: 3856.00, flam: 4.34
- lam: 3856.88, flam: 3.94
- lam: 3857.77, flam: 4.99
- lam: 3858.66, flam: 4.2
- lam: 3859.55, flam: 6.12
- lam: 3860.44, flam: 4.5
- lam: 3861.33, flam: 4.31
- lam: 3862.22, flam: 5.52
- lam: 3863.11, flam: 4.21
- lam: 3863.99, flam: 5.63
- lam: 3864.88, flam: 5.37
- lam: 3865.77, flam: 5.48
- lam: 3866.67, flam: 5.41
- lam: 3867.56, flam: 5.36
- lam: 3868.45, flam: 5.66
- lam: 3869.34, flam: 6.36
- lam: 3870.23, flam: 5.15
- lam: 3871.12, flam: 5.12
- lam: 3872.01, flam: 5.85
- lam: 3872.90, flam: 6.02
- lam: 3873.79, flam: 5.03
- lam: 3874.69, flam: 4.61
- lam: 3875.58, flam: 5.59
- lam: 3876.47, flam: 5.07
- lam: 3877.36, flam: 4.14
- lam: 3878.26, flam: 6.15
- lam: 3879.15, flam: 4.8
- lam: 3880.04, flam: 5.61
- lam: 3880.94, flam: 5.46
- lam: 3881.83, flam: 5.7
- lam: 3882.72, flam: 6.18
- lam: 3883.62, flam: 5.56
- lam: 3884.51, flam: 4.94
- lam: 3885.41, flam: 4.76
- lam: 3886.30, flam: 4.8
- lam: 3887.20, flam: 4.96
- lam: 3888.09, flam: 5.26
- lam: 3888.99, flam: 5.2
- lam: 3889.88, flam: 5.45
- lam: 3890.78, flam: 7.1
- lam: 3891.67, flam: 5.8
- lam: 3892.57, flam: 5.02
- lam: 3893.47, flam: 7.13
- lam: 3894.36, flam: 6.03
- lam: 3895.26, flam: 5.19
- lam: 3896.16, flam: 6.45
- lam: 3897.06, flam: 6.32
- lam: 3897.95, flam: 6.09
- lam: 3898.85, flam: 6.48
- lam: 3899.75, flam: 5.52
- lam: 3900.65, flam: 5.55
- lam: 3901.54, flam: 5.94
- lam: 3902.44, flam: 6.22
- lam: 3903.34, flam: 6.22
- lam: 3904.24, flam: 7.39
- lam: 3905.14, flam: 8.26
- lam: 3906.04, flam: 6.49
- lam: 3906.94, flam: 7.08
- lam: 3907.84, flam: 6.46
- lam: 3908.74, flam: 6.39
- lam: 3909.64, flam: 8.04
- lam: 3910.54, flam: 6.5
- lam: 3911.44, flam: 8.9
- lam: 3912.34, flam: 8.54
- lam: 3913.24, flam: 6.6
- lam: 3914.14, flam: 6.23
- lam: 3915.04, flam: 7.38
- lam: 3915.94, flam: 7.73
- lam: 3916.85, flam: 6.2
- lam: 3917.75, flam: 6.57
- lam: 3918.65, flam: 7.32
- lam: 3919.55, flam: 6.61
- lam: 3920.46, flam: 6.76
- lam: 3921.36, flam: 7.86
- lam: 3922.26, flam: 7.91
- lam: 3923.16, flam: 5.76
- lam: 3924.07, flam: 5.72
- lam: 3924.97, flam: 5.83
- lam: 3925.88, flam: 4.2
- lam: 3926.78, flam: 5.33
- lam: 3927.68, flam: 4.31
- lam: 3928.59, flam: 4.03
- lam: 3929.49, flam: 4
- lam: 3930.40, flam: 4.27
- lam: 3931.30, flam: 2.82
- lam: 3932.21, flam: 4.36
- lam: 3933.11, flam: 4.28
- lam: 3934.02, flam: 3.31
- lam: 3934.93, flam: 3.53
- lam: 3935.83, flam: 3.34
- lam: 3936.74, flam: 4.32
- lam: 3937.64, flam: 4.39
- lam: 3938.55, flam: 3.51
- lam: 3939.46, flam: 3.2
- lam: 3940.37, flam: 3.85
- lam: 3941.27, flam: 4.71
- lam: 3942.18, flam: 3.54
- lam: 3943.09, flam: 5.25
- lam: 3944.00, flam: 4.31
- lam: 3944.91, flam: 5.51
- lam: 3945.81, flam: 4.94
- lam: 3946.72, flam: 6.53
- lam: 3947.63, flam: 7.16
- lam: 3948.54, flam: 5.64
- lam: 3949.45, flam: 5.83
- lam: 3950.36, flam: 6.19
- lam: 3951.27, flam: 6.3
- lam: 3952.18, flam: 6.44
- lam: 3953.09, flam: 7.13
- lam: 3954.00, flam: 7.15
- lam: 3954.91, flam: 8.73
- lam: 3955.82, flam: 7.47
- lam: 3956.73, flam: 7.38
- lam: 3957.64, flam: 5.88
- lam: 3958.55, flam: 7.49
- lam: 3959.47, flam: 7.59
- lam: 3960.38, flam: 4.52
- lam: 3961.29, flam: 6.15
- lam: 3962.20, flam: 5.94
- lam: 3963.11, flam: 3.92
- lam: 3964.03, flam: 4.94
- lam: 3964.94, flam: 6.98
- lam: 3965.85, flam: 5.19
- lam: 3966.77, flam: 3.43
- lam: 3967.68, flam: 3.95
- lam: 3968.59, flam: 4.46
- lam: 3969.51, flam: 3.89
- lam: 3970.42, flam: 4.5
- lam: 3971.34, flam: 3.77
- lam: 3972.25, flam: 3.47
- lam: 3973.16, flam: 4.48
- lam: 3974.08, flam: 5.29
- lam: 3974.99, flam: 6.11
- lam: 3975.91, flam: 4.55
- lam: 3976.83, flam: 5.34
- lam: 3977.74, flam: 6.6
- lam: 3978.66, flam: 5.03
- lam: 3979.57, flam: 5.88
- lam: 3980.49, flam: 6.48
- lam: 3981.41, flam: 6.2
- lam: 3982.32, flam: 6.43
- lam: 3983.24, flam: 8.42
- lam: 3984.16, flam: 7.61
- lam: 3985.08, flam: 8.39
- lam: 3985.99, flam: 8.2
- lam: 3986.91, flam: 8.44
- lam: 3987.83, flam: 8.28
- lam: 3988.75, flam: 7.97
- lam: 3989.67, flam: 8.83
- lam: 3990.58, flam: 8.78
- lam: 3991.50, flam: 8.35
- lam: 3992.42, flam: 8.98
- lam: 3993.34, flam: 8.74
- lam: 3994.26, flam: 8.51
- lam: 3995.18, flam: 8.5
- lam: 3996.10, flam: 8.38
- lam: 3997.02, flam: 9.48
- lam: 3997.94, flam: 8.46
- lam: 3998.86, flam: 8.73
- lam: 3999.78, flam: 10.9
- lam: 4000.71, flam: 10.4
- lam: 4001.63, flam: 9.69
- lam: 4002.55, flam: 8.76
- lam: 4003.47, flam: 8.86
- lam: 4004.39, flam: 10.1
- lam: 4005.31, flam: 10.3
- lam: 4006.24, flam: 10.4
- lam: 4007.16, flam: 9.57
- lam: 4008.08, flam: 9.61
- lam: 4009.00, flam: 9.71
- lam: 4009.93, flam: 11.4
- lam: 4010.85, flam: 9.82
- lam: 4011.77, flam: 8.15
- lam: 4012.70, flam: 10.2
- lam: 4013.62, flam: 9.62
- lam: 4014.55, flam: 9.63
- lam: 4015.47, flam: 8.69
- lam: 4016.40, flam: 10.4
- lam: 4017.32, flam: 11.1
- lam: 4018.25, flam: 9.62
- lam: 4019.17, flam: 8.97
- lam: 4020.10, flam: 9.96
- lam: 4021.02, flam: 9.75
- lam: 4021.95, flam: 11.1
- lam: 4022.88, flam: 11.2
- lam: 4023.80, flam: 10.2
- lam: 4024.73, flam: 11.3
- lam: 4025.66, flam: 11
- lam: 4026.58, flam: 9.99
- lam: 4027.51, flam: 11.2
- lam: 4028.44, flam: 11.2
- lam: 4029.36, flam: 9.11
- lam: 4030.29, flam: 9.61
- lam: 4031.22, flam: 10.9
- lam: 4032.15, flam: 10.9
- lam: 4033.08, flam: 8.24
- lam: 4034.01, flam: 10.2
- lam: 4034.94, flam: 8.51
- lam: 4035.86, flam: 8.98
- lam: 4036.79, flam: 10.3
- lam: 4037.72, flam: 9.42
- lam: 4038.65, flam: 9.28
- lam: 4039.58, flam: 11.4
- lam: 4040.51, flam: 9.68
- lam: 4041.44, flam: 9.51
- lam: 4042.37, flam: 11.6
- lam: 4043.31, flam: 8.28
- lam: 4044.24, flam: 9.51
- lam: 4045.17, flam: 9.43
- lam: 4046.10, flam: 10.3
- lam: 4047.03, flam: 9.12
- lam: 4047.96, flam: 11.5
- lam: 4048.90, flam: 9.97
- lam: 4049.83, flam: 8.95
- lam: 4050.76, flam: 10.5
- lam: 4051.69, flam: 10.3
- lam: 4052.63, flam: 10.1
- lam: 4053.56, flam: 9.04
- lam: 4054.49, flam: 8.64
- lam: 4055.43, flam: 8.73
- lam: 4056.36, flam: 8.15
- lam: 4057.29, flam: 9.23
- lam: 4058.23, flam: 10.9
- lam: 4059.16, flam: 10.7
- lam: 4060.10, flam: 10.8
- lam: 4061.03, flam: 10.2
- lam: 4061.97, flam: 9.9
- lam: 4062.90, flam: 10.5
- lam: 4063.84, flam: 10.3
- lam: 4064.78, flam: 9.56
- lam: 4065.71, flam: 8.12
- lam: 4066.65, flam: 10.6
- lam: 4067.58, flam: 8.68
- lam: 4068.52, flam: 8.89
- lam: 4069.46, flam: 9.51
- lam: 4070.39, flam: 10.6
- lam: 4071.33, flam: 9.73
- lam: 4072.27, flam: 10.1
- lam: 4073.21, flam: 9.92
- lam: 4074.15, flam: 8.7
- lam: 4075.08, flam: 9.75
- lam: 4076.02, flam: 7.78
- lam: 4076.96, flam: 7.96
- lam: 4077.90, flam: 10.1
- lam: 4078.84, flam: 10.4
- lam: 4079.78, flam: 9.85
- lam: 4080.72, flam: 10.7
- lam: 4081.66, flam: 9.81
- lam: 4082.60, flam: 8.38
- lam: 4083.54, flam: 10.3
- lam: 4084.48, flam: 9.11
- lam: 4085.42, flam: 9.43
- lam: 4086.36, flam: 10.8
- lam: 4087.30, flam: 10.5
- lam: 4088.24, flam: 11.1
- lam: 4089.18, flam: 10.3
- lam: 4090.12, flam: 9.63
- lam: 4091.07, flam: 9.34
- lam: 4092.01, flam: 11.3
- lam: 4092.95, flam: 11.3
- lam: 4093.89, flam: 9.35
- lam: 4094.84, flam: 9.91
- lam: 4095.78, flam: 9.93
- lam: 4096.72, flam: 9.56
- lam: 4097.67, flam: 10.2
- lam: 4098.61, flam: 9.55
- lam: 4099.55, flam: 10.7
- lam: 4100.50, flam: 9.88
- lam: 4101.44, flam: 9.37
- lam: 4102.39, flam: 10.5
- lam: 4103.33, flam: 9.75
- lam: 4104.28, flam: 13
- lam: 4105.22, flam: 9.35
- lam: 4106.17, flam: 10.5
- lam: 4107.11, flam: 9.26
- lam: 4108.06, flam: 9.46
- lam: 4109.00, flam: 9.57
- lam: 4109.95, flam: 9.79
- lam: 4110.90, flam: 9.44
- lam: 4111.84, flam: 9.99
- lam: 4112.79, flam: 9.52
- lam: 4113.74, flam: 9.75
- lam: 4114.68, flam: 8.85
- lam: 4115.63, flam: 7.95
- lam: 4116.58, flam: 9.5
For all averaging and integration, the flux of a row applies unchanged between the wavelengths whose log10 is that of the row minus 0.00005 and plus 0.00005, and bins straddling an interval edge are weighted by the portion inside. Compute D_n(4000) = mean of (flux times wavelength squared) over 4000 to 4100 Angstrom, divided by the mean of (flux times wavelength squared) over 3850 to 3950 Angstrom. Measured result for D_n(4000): 1.9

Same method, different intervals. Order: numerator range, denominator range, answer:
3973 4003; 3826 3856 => 1.83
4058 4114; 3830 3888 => 2.24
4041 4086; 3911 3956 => 1.84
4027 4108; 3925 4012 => 1.59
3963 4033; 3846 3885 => 1.72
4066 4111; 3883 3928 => 1.72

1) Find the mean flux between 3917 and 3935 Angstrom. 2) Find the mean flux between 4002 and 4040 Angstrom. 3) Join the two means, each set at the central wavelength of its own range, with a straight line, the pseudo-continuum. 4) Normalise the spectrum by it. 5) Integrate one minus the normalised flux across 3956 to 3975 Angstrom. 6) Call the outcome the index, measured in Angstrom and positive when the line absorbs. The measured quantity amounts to 5.2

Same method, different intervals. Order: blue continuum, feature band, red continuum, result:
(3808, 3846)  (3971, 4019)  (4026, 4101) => 1.0 Angstrom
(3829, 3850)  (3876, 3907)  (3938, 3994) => -4.5 Angstrom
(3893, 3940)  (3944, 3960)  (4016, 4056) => 1.1 Angstrom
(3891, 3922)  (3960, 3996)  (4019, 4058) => 9.2 Angstrom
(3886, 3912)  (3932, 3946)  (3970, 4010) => 5.7 Angstrom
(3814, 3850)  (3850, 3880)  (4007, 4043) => 2.4 Angstrom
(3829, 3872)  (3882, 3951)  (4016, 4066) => 8.4 Angstrom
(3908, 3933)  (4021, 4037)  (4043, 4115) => -2.9 Angstrom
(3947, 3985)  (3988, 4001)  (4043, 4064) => -3.2 Angstrom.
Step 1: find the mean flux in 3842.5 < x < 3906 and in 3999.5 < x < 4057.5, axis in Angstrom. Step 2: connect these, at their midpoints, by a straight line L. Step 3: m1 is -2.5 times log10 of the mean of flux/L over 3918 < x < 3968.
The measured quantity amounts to 0.34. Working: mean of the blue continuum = 5.41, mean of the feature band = 5.41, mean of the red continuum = 9.88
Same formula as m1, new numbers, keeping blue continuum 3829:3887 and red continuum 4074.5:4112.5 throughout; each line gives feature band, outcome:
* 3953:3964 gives 0.082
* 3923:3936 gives 0.428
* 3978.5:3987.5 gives 0.056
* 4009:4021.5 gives -0.185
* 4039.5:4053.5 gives -0.118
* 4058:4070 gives -0.068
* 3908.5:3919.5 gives -0.180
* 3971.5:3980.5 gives 0.383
